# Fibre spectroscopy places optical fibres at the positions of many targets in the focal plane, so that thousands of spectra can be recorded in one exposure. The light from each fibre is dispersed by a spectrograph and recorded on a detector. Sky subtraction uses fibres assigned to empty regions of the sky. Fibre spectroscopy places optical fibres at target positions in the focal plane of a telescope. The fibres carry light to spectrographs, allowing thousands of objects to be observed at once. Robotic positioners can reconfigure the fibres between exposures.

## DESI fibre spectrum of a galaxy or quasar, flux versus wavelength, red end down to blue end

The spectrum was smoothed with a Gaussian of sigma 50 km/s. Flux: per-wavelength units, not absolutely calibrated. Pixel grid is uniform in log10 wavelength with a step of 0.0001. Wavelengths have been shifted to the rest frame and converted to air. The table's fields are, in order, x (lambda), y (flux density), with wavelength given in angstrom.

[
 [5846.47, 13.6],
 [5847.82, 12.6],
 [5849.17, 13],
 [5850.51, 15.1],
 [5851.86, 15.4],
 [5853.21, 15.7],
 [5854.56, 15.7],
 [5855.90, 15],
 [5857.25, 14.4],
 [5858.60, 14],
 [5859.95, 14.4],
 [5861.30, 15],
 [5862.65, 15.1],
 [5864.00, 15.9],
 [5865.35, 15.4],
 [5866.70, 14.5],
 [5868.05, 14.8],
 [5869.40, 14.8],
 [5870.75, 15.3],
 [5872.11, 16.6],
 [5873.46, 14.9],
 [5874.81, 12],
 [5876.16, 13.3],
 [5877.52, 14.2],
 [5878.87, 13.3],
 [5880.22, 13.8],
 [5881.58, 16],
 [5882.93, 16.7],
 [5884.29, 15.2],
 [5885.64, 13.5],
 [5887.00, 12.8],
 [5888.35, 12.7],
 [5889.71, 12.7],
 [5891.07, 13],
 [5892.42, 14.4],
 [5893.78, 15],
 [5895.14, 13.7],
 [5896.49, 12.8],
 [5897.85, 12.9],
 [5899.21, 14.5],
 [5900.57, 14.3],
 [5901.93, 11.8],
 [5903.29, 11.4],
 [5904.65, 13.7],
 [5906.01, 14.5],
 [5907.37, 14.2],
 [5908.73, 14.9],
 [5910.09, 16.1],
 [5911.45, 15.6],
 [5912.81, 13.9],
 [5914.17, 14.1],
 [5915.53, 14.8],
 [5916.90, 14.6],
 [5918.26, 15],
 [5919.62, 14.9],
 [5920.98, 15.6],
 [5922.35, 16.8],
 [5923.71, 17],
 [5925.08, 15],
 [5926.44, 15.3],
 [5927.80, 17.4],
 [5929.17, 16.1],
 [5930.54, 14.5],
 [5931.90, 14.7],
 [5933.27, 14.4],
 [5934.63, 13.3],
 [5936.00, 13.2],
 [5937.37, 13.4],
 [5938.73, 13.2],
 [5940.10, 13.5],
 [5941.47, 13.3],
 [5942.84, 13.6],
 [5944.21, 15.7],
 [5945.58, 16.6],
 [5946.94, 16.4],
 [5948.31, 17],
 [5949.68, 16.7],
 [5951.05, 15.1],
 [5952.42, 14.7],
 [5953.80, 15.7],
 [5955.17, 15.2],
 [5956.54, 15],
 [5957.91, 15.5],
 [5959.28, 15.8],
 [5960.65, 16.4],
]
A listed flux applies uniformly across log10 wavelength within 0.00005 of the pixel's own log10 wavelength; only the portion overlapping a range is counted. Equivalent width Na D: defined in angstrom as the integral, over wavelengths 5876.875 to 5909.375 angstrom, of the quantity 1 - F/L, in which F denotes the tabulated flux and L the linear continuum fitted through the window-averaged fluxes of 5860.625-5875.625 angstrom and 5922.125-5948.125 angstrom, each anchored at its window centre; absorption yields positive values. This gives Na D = 2.4 angstrom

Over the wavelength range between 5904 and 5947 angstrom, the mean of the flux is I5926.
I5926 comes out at 14.8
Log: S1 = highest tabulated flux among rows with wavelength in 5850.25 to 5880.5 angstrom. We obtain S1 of 16.6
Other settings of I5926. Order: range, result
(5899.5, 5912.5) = 14.1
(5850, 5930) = 14.6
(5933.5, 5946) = 13.9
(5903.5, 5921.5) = 14.7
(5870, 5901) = 14.1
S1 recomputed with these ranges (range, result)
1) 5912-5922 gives 15.6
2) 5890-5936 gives 17.4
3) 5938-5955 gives 17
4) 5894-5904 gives 14.5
